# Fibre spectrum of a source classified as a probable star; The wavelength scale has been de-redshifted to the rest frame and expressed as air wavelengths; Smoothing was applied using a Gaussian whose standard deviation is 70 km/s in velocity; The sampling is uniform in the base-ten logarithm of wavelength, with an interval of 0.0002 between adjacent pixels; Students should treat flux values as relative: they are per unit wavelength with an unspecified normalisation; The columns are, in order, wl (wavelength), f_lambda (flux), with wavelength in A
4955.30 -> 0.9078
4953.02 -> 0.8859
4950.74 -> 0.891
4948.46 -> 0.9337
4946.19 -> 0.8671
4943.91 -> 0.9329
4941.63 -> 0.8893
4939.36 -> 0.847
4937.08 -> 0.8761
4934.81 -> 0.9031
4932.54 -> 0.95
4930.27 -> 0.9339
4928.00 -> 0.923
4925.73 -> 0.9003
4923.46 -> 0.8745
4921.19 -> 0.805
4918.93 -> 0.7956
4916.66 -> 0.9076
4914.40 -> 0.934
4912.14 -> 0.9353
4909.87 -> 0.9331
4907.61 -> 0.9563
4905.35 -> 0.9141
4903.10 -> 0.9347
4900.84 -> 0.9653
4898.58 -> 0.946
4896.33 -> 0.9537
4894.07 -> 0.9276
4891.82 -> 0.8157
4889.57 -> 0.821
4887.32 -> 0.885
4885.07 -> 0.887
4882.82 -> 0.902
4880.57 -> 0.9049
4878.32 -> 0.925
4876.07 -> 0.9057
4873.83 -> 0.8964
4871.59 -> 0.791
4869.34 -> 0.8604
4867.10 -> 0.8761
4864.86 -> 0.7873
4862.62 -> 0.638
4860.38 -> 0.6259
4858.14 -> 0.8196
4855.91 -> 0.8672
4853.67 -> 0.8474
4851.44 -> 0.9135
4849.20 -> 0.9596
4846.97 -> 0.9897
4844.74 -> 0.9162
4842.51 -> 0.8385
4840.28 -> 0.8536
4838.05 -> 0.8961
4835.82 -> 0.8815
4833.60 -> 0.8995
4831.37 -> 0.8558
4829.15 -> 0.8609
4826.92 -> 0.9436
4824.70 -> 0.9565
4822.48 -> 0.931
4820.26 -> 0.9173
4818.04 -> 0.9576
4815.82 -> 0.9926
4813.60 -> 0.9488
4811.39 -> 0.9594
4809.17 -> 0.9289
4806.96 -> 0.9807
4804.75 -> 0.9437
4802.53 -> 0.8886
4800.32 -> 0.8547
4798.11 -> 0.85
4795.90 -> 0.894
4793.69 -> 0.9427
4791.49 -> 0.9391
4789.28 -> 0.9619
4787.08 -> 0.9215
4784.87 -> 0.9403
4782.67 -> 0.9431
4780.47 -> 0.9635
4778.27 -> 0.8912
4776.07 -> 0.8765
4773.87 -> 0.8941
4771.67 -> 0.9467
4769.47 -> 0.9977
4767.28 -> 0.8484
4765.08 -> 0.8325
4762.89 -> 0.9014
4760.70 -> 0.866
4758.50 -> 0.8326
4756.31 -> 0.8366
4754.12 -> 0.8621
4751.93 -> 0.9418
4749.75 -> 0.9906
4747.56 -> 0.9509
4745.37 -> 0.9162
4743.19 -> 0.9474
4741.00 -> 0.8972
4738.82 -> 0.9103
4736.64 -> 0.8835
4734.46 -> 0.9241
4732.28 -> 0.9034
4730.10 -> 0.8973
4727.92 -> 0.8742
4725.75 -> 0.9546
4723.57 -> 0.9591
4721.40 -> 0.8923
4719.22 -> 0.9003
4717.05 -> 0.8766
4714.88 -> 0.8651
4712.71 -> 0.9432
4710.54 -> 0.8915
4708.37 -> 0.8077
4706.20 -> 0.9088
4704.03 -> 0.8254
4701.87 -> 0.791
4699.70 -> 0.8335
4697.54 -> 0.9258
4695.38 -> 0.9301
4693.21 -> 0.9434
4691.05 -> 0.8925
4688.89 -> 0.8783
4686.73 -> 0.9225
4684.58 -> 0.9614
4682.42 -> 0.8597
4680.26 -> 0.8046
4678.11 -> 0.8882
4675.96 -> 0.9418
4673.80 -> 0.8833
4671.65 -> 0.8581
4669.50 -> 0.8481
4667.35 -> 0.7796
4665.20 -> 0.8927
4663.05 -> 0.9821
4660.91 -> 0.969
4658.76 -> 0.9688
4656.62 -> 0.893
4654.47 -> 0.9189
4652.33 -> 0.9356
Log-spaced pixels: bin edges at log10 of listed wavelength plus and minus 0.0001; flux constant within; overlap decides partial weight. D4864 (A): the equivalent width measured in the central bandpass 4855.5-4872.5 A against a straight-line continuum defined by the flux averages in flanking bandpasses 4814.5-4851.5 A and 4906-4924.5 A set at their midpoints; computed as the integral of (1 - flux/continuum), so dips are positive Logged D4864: 2.4 A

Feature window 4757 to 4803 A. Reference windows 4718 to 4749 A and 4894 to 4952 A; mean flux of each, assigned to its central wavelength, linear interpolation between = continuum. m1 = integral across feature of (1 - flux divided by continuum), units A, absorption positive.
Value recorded 0.5 A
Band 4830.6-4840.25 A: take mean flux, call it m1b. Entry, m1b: 0.881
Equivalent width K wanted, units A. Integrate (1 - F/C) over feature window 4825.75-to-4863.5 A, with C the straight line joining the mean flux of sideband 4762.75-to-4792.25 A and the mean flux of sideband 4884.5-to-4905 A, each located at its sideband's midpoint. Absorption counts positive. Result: 2.1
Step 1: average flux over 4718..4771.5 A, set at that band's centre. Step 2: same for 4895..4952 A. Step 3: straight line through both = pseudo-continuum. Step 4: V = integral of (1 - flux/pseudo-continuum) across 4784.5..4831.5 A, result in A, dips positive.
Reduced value -1.1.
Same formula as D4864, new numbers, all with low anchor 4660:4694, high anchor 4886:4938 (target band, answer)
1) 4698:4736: 0.4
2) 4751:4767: 0.6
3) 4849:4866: 1.9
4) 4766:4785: -0.5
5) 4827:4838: 0.2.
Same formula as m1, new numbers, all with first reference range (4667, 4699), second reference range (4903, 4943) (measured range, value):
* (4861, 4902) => 1.35 A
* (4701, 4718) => 0.50 A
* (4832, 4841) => 0.14 A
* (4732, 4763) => -0.41 A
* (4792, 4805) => 0.00 A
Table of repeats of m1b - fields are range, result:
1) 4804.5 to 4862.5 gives 0.898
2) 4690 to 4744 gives 0.895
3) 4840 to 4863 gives 0.849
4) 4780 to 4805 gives 0.918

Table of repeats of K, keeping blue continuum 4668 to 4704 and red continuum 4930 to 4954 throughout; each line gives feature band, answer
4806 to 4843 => -1.12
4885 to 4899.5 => 0.10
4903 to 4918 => -0.51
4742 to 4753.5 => -0.76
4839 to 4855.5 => -0.14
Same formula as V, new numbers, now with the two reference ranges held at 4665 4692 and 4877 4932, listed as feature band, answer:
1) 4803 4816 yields -0.9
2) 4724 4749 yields -0.9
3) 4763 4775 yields -0.2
